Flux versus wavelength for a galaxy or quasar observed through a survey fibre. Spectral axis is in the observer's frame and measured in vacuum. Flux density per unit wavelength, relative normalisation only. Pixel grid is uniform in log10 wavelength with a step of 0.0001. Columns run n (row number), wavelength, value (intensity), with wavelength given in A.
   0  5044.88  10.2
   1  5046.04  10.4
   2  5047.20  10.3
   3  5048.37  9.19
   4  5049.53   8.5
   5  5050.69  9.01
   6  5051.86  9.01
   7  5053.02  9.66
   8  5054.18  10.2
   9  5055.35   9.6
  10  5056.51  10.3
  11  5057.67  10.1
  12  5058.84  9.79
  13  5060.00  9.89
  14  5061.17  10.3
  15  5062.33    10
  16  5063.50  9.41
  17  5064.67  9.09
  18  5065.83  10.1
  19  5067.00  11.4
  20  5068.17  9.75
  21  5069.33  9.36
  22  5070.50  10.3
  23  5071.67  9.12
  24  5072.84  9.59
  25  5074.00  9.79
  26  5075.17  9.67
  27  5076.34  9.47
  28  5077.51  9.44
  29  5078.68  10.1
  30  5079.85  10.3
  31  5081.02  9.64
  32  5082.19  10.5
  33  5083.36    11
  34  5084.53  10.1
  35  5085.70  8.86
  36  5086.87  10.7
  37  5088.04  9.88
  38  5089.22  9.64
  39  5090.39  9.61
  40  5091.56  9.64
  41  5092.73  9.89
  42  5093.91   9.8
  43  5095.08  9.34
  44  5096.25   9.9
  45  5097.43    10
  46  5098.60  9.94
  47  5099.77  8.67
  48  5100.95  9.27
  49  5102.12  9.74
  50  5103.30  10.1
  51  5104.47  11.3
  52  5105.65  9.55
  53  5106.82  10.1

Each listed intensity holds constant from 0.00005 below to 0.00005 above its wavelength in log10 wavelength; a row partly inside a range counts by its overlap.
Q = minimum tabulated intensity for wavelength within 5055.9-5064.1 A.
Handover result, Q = 9.41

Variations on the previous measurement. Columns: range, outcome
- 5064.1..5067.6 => 9.09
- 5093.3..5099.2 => 9.34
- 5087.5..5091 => 9.61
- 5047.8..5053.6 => 8.5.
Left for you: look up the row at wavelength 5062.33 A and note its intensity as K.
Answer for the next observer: 10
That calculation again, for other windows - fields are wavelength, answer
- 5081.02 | 9.64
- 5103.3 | 10.1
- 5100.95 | 9.27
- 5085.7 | 8.86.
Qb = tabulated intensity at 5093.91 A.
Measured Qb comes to 9.8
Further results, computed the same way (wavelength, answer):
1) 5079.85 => 10.3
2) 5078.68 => 10.1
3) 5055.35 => 9.6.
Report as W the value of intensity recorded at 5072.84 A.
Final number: 9.59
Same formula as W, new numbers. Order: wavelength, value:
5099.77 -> 8.67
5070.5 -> 10.3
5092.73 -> 9.89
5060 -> 9.89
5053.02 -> 9.66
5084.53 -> 10.1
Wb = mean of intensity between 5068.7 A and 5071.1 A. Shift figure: 9.83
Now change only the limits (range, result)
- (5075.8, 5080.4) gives 9.82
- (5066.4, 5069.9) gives 10.2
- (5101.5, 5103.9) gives 9.94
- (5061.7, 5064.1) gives 9.7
